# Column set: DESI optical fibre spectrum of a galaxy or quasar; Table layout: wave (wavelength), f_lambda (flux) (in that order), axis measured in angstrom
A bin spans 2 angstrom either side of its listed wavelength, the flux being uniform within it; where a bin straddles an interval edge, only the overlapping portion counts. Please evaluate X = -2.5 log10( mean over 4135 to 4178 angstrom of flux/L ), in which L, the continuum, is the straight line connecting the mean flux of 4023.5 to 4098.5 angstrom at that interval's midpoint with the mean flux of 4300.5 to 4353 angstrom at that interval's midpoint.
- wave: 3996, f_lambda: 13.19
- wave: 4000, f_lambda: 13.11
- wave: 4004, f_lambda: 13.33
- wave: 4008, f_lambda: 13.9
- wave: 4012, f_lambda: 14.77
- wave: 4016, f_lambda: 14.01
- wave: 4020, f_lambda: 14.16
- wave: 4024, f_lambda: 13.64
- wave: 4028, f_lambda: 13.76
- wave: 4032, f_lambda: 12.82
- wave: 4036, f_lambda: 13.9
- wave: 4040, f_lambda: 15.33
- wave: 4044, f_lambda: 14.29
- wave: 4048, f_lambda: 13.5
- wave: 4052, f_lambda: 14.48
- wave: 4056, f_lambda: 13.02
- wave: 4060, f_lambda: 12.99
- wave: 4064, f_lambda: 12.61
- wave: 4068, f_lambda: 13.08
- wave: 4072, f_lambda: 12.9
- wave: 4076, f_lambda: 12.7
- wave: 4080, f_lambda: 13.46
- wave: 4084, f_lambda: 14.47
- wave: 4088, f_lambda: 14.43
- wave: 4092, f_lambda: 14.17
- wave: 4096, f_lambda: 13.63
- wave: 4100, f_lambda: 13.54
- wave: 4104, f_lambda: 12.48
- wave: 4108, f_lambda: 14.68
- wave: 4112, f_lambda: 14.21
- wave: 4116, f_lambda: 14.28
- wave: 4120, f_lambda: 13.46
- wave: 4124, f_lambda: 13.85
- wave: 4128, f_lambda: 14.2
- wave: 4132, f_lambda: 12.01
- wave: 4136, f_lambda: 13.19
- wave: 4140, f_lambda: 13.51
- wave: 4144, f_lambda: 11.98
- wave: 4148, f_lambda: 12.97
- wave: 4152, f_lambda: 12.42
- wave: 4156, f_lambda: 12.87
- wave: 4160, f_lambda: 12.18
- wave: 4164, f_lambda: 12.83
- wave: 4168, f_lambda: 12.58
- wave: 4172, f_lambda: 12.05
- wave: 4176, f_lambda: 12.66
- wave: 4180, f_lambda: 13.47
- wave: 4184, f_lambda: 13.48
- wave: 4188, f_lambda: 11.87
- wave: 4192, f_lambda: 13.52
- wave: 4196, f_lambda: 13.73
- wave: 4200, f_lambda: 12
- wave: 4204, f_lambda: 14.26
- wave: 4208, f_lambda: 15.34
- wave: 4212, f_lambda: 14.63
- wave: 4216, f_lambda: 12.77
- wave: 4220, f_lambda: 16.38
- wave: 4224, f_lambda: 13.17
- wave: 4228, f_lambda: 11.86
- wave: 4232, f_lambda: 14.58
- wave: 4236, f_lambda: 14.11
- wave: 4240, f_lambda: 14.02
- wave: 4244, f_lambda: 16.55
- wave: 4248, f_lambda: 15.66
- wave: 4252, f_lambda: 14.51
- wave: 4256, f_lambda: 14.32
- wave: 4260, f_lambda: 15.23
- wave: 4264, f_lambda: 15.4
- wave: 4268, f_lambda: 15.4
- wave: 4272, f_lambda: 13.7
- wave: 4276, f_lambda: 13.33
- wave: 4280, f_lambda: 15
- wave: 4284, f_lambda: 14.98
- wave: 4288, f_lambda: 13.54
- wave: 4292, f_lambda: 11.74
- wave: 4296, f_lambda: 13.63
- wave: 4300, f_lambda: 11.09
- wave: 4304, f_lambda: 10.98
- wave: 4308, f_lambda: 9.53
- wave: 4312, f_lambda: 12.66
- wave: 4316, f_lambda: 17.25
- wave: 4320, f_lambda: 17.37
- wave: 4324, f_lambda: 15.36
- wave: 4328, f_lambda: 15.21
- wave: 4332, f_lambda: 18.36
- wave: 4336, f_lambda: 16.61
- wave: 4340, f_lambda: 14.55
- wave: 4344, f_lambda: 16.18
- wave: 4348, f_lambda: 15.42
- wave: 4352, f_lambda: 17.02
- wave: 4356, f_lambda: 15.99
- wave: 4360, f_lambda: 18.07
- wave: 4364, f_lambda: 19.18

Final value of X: 0.12 mag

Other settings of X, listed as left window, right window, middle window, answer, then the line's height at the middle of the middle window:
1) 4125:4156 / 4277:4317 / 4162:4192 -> 0.014 mag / 12.9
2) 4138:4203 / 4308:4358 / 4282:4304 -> 0.171 mag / 15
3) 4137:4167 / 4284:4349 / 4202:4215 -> -0.104 mag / 13.3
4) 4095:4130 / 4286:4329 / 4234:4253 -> -0.108 mag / 13.6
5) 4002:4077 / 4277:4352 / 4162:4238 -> 0.055 mag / 14.1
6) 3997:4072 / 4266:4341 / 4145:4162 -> 0.110 mag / 13.9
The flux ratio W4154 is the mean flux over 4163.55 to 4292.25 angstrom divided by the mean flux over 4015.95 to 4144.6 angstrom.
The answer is 1.02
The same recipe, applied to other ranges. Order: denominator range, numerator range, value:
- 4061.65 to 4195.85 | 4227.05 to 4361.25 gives 1.11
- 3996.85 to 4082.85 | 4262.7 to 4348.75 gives 1.06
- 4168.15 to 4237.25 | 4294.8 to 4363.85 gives 1.12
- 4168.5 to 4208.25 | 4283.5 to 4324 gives 1.01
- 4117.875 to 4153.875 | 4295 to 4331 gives 1.06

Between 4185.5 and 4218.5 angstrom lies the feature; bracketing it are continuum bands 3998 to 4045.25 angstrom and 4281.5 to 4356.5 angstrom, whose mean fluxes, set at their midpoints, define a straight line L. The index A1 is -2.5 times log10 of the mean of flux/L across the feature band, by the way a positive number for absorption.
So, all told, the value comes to 0.06 mag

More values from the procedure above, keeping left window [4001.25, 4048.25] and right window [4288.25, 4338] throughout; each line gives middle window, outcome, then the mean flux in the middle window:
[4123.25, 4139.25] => 0.058 mag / 13.3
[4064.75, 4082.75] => 0.074 mag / 13.1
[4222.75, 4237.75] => 0.051 mag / 13.4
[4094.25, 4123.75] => 0.019 mag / 13.8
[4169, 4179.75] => 0.121 mag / 12.6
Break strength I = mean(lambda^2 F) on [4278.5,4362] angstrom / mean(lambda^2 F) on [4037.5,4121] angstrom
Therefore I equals 1.21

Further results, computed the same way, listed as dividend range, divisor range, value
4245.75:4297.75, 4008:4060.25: 1.16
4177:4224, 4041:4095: 1.08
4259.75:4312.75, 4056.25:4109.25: 1.09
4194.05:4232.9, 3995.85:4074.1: 1.11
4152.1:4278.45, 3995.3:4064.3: 1.10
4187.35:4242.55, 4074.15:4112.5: 1.06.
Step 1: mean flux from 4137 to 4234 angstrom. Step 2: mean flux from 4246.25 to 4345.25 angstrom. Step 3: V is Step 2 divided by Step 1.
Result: 1.09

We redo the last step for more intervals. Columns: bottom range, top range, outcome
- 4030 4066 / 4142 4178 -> 0.92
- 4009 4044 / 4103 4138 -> 0.97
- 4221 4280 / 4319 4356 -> 1.12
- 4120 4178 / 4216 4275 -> 1.13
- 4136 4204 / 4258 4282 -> 1.15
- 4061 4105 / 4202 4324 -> 1.05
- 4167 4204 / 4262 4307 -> 1.04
